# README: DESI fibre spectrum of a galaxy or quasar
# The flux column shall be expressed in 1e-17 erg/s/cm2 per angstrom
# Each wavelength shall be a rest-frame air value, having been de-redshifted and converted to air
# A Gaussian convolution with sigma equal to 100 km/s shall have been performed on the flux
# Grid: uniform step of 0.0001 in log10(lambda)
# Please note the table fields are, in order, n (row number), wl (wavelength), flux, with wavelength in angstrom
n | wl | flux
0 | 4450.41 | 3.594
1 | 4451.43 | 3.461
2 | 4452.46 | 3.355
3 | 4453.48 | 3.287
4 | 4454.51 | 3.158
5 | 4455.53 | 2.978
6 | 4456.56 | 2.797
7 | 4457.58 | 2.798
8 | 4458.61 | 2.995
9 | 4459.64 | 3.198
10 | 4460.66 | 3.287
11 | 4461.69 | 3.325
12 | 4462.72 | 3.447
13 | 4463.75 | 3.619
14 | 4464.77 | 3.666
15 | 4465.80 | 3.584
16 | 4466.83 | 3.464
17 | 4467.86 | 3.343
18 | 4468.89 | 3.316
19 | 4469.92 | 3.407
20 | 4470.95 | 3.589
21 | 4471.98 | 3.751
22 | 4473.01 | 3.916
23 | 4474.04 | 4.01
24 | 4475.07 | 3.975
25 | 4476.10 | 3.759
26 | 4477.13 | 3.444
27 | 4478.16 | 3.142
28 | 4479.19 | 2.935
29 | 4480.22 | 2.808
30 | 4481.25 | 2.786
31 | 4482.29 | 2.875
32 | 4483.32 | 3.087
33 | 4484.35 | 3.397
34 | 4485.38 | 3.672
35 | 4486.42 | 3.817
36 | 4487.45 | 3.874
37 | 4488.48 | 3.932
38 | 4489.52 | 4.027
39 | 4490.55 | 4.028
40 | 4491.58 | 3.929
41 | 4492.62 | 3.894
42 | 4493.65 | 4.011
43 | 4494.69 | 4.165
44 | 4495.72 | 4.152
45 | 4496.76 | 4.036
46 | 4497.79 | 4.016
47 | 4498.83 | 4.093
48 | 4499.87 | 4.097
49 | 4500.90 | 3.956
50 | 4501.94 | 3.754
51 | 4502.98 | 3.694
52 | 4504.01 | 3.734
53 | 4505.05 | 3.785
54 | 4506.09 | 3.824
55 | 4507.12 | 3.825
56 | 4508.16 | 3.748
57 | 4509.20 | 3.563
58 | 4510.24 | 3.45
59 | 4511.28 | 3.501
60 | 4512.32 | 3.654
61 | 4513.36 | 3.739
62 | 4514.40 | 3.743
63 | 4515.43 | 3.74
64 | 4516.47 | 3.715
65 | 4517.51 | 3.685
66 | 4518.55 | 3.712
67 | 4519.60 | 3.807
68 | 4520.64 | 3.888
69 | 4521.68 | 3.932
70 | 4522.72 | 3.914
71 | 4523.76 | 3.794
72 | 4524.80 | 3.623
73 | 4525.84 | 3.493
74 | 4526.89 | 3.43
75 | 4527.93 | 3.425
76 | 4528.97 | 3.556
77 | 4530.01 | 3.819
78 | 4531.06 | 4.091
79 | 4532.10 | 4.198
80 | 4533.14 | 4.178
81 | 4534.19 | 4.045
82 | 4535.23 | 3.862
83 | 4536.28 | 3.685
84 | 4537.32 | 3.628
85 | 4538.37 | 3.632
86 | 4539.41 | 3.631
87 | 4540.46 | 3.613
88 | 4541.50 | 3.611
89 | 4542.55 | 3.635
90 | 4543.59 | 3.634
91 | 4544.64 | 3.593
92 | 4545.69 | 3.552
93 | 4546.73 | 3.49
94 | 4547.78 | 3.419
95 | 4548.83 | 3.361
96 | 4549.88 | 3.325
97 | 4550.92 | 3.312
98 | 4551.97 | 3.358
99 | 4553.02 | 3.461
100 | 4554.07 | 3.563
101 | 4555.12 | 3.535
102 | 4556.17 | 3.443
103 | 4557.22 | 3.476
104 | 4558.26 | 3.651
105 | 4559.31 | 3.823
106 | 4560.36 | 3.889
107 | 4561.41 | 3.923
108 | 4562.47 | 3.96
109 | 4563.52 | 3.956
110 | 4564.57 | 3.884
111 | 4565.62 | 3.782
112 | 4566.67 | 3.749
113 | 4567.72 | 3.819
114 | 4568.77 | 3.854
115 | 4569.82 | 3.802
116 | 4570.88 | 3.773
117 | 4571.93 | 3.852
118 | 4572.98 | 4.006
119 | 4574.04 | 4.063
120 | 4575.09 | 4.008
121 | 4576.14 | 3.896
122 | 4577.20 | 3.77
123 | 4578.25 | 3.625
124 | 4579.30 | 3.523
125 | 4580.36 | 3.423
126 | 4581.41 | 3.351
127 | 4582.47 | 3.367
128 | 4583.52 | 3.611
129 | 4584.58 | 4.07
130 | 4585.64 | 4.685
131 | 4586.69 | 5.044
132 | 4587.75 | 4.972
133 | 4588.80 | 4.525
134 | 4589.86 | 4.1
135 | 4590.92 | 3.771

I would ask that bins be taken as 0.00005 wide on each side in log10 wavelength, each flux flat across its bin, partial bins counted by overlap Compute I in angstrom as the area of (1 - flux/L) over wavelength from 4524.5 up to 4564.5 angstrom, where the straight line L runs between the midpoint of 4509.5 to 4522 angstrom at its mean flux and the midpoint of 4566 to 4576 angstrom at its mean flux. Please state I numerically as 1.5 angstrom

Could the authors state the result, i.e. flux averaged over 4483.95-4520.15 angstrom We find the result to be 3.82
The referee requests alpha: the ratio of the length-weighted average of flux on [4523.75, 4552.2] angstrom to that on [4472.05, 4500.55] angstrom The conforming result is 1.0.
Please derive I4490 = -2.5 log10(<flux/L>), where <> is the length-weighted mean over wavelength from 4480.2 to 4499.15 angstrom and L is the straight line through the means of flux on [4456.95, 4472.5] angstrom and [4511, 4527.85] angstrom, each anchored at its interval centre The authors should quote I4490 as -0.06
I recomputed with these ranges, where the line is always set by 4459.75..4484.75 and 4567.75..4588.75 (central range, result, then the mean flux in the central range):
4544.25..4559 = 1.3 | 3.47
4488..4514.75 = -2.3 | 3.86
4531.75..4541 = -0.2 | 3.82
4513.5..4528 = -0.3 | 3.72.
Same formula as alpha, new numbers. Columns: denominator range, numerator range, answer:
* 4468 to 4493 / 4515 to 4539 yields 1.06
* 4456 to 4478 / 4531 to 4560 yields 1.05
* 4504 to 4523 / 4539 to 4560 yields 0.95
